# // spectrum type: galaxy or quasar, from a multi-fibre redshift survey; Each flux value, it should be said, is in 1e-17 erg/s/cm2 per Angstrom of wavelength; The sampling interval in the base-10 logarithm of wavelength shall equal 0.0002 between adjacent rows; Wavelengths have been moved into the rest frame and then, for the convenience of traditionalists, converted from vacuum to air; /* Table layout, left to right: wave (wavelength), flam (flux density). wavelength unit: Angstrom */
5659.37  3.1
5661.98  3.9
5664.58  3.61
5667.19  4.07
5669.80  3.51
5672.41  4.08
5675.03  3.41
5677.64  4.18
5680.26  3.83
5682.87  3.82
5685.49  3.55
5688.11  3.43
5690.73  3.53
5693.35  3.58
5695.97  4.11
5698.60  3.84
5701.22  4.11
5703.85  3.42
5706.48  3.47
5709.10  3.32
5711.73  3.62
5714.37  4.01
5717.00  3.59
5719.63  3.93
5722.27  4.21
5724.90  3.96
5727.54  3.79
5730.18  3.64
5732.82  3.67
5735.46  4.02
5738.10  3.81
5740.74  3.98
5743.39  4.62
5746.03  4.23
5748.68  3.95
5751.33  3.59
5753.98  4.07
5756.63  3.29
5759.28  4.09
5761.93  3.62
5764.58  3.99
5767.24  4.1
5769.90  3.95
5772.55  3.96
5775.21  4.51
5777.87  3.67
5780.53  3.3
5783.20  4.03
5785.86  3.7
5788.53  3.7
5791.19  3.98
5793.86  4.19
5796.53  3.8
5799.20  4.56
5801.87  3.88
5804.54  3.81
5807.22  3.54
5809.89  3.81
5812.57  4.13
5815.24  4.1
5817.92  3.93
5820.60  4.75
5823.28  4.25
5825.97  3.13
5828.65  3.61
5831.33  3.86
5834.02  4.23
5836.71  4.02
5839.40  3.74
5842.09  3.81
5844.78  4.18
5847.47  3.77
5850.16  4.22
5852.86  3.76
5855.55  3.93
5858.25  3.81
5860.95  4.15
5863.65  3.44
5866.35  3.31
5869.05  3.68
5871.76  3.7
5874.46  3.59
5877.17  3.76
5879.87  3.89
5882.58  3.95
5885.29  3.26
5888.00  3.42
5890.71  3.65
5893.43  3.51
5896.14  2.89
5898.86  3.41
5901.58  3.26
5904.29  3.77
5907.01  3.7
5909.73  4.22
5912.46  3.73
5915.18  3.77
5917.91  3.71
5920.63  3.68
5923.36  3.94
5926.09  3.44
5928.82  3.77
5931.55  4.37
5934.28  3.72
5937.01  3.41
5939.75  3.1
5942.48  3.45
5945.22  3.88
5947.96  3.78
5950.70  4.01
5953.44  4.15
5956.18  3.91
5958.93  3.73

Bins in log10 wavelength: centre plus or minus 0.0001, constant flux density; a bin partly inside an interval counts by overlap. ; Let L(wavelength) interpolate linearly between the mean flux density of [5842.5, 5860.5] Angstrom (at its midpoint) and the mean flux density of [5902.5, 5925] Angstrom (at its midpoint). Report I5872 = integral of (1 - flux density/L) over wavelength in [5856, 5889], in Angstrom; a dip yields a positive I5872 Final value 1.9 Angstrom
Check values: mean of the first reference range 3.95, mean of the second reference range 3.8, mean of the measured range 3.67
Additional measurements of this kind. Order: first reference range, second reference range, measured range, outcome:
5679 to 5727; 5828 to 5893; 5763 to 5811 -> -2.0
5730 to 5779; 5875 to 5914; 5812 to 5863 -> -3.0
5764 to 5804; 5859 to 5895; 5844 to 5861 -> -1.1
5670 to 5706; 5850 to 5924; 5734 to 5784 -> -2.9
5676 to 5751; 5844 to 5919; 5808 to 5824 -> -1.7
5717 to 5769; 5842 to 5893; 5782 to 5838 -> -1.9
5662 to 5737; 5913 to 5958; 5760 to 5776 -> -1.0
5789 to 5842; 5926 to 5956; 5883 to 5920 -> 2.4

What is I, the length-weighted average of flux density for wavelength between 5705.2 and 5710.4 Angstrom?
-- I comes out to 3.4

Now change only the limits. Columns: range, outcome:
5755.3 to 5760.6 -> 3.69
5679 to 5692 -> 3.63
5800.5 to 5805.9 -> 3.85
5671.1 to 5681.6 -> 3.87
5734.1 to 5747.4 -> 4.13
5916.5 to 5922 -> 3.69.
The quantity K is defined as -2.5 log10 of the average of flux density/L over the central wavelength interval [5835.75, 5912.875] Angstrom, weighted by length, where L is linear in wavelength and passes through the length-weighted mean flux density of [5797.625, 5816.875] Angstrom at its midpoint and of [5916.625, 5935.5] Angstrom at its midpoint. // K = 0.05 mag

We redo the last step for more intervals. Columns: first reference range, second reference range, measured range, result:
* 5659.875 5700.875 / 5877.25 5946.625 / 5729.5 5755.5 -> -0.07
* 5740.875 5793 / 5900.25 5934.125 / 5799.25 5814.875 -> -0.01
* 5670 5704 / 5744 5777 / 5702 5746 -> 0.01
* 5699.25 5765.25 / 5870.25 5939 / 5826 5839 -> -0.03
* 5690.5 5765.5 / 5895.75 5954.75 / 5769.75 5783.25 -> -0.02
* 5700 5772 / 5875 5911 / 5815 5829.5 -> -0.07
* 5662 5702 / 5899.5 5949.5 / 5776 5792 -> 0.00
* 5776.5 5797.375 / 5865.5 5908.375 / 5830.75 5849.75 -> -0.08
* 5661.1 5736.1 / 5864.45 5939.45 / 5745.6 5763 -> -0.03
